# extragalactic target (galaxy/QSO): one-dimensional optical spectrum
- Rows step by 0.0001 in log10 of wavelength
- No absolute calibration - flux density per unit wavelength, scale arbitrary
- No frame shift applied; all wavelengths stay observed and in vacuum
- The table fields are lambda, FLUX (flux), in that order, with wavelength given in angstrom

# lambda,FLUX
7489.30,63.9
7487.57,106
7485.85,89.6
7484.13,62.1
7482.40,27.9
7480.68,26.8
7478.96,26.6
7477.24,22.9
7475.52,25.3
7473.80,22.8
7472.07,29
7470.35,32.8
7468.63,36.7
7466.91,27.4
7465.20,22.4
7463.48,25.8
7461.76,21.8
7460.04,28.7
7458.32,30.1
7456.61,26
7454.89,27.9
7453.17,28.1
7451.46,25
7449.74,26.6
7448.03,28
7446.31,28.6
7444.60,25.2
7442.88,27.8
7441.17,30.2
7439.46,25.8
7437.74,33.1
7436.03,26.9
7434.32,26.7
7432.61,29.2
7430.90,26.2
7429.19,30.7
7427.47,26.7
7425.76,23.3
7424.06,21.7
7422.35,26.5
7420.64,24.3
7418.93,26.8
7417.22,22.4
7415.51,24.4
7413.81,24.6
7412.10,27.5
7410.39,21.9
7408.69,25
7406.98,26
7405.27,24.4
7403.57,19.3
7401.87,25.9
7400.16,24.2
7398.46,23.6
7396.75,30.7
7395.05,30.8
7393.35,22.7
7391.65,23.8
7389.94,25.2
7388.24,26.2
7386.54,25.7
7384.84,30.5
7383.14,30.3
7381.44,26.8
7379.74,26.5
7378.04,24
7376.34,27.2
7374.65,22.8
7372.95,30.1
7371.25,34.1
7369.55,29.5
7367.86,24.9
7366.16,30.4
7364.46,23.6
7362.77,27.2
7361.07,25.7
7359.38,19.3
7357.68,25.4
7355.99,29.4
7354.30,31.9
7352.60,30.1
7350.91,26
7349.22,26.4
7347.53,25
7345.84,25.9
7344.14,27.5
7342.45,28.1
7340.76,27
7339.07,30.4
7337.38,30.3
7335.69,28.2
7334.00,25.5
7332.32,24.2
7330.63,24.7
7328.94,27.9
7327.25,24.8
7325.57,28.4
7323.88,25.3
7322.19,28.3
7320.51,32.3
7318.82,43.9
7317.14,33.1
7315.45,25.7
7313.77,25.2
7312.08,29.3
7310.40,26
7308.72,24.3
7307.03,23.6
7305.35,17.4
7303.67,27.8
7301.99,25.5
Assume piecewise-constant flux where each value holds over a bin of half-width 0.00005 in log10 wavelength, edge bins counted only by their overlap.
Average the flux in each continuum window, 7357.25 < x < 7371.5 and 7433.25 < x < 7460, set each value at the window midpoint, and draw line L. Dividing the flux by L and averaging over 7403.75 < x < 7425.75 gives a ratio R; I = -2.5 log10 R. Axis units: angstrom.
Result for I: 0.12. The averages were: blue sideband 26.4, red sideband 27.8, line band 24.4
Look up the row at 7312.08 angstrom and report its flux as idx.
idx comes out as 29.3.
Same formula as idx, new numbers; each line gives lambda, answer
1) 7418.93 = 26.8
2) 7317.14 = 33.1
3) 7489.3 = 63.9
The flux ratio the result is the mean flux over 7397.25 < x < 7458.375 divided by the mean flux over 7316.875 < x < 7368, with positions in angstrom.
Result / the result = 0.9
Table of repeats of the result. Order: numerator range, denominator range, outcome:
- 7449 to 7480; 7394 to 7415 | 1.07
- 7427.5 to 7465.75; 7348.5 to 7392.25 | 1.01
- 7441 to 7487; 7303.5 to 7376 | 1.14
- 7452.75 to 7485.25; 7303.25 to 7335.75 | 1.08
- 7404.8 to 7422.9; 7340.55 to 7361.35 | 0.93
